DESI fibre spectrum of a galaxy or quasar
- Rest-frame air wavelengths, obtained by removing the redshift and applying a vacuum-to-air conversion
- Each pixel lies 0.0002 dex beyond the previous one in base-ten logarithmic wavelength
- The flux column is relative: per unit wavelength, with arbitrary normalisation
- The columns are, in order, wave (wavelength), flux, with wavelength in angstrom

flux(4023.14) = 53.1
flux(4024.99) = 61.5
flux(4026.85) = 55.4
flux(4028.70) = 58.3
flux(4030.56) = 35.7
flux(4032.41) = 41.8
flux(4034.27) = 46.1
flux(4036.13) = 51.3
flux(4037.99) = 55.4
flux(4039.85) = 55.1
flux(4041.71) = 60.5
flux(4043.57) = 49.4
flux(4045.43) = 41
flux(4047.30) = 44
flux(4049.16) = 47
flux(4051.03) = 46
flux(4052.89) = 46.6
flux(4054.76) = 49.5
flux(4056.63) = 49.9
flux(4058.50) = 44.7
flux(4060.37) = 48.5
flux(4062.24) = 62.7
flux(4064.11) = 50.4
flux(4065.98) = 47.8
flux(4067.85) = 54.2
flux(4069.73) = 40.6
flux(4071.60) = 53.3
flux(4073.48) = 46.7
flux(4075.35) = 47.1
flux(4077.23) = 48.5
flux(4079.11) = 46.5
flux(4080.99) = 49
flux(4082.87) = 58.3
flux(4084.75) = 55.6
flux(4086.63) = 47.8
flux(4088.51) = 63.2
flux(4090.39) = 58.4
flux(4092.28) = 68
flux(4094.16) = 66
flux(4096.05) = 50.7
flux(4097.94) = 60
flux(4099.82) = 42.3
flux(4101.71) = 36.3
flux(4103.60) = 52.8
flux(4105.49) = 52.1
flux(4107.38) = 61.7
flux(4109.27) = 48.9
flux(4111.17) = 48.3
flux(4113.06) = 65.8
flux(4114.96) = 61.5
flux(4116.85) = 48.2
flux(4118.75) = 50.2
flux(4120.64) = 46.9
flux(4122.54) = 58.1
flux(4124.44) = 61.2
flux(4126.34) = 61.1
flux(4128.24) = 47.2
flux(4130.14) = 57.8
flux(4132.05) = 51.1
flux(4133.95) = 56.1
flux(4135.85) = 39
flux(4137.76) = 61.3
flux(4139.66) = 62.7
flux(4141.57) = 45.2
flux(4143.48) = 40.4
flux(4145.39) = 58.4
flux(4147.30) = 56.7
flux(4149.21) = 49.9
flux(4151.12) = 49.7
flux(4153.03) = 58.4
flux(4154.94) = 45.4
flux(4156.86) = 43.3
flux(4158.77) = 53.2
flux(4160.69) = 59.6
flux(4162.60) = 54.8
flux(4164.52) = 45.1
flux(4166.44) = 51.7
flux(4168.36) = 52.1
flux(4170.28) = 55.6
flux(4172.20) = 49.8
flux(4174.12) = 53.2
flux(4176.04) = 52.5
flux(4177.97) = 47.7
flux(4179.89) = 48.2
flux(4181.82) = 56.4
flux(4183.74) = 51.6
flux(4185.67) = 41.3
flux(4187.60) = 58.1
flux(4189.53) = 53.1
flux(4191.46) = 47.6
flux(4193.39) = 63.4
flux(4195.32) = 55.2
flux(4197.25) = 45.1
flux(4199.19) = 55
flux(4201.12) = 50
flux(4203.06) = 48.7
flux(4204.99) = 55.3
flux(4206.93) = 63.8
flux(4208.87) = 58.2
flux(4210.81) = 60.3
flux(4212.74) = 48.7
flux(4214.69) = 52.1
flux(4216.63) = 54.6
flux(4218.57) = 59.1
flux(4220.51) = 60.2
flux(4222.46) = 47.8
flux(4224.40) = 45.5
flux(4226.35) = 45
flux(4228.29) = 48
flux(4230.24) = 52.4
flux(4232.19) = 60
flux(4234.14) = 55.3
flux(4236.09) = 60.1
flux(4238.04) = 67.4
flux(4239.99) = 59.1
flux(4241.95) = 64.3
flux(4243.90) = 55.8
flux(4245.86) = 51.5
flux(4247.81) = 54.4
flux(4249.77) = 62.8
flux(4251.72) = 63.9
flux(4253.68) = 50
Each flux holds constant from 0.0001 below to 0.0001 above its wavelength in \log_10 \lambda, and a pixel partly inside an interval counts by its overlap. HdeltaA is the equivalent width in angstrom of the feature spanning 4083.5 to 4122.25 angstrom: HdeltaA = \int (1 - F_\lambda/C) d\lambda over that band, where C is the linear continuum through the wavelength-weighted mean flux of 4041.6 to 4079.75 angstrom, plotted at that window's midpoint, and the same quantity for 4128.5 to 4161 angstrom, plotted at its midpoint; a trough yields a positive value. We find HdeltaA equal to -3.1 angstrom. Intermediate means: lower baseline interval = 48.6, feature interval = 54.3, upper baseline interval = 52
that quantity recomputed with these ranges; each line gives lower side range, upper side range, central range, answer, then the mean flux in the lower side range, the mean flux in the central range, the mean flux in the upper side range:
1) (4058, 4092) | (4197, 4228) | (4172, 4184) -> 0.3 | 51.7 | 51.4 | 53.2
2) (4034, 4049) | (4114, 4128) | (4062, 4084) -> 0.9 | 50.4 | 50.1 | 54.9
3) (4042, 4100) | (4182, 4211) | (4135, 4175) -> 0.9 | 51.3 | 51.7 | 53.7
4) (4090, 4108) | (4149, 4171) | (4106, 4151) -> -0.5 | 54.6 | 53.7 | 51.6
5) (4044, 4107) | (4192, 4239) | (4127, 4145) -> 0.3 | 50.9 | 51.6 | 54.6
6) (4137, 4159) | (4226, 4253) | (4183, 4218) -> 1.0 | 51.9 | 53.5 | 57.4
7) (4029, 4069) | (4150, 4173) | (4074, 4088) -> -0.3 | 49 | 50.7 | 51.6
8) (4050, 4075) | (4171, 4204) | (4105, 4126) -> -2.0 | 49.2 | 55.1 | 51.6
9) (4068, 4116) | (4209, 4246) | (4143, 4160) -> 1.0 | 53.2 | 51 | 55.3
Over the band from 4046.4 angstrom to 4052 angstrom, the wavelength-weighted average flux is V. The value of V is 45.7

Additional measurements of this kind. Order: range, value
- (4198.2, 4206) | 52.3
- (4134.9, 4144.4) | 49.7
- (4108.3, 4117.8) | 54.5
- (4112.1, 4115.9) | 63.6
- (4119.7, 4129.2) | 54.9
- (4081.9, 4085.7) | 56.9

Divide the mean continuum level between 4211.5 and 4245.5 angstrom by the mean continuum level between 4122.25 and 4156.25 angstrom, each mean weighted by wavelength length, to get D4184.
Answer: 1.04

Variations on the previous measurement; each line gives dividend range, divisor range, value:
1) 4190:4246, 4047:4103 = 1.07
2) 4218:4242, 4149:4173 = 1.07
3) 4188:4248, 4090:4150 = 1.02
